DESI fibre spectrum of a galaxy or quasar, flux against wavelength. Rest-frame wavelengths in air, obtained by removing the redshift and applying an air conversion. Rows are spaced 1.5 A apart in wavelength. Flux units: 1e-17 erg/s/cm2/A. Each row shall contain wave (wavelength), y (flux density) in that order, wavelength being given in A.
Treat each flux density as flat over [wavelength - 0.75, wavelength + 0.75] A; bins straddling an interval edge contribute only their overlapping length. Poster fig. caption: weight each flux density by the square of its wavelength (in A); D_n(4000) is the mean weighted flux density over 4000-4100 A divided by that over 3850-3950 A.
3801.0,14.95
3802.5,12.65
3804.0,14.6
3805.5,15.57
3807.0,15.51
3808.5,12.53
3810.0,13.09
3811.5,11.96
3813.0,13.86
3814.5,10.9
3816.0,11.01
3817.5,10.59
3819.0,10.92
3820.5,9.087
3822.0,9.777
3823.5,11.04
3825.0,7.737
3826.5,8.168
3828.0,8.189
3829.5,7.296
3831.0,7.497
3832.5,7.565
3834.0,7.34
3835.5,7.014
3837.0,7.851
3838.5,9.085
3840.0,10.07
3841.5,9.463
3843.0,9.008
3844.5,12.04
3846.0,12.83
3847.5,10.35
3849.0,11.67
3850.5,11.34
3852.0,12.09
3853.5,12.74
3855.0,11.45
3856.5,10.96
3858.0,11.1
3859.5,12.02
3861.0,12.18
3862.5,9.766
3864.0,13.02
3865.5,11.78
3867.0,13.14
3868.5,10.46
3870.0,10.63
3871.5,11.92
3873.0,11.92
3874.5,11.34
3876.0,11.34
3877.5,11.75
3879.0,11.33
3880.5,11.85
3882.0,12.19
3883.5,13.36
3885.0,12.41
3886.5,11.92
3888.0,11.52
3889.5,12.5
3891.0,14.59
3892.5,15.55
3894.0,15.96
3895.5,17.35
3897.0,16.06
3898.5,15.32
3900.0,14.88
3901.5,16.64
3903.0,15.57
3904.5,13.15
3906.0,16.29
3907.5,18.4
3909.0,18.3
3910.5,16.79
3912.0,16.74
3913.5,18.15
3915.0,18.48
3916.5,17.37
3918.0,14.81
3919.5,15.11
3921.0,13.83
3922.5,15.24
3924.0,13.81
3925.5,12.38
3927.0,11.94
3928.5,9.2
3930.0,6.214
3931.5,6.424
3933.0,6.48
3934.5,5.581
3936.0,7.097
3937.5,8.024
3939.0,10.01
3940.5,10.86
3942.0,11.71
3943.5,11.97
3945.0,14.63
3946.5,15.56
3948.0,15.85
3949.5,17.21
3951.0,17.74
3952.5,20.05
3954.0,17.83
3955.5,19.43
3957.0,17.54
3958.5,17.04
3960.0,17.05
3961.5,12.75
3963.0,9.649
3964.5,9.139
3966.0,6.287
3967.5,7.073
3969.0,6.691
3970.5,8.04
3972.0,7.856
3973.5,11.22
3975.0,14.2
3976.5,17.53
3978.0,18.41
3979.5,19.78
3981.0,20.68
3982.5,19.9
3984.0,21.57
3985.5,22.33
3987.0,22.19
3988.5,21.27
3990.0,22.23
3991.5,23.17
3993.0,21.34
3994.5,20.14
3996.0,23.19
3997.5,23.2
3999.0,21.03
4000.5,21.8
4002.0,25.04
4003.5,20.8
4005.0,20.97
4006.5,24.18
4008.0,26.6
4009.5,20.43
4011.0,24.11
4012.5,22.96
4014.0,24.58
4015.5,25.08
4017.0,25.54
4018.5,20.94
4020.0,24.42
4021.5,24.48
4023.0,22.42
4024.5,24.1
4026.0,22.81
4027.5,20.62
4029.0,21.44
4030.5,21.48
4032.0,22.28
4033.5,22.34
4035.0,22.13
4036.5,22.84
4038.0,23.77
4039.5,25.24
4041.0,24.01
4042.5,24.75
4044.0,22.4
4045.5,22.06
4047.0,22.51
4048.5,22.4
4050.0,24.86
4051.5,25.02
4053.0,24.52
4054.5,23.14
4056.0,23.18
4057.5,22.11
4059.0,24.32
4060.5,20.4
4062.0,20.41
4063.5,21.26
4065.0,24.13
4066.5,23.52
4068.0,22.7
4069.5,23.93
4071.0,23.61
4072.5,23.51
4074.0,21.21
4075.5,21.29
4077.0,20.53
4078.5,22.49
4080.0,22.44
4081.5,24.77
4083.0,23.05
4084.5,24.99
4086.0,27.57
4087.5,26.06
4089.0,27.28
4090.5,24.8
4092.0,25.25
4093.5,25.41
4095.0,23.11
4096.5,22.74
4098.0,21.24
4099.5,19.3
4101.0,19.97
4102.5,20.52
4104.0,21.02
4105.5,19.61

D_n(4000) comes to 1.9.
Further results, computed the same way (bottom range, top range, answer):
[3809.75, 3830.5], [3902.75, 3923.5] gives 1.68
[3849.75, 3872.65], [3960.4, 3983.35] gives 1.16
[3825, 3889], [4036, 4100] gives 2.42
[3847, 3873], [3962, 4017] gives 1.74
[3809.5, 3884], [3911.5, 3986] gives 1.35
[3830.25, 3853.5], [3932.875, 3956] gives 1.43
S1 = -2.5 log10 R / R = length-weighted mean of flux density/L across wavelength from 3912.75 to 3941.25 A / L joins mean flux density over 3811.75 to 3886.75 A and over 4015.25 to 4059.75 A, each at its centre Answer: 0.324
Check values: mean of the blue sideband 10.7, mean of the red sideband 23.2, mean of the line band 11.6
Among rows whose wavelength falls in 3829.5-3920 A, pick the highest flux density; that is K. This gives 18.48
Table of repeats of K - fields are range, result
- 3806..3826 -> 15.51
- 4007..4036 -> 26.6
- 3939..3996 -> 23.19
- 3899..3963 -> 20.05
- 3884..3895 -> 15.96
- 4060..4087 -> 27.57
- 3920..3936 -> 15.24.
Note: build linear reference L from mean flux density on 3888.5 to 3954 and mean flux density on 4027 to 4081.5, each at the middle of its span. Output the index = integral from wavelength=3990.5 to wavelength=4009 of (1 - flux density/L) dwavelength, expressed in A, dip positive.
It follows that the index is -3.3 A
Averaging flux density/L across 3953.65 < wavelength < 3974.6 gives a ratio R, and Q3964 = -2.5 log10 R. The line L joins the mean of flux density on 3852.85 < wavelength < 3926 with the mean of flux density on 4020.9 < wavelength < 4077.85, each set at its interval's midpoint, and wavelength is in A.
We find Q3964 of 0.44 mag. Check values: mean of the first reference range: 13.8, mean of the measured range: 11.9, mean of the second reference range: 22.8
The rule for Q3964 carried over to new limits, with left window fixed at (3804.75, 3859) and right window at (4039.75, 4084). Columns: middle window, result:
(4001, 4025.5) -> -0.16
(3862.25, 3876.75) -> 0.09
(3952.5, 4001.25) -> 0.09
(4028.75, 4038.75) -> -0.05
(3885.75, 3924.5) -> -0.08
